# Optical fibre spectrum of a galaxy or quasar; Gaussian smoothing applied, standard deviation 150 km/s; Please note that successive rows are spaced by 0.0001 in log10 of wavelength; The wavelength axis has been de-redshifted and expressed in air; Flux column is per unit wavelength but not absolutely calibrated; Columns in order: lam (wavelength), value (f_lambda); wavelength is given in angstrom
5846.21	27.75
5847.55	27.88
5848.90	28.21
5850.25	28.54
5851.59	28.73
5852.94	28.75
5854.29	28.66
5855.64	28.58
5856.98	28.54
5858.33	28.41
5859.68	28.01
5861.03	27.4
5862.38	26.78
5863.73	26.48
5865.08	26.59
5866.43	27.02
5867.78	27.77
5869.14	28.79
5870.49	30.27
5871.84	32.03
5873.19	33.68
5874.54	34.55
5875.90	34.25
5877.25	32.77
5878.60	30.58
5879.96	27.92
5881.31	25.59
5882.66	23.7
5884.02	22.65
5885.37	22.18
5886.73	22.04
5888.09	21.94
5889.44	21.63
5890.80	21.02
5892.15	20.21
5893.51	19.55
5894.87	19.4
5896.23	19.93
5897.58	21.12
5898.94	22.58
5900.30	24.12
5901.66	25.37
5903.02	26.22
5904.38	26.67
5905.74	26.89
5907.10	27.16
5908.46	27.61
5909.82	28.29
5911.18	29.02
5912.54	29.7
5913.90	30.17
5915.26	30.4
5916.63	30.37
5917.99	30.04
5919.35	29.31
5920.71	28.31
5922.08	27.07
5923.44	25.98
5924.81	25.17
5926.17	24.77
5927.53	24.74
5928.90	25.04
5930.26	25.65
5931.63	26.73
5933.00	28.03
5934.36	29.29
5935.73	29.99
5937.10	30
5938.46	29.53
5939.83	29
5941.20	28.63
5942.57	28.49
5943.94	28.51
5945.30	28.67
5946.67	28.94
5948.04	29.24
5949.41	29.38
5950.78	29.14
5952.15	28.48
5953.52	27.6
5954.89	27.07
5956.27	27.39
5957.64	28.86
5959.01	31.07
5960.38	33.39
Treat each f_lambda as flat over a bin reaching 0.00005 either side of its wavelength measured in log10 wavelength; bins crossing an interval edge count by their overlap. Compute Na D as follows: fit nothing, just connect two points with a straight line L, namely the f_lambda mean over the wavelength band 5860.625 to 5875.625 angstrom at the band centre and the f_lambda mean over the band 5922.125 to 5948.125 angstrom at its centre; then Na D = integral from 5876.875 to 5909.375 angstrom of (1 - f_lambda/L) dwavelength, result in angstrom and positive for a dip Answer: 5.3 angstrom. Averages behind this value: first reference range 29.4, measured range 24.1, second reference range 27.7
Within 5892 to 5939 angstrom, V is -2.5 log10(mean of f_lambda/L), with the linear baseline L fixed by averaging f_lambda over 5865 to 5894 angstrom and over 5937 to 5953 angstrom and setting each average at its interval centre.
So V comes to 0.060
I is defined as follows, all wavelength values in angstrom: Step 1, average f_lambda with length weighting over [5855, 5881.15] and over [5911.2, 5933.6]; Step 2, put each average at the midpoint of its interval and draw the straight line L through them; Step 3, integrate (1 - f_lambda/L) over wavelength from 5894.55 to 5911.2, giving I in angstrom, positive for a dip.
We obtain 2.0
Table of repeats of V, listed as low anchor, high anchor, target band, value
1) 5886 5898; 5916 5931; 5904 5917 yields -0.173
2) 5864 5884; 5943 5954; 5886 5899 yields 0.366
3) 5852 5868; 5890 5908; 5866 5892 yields -0.068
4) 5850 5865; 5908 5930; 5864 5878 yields -0.099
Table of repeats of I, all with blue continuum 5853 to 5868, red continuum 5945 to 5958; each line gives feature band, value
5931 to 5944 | -0.23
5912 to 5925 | -0.27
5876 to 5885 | 0.12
